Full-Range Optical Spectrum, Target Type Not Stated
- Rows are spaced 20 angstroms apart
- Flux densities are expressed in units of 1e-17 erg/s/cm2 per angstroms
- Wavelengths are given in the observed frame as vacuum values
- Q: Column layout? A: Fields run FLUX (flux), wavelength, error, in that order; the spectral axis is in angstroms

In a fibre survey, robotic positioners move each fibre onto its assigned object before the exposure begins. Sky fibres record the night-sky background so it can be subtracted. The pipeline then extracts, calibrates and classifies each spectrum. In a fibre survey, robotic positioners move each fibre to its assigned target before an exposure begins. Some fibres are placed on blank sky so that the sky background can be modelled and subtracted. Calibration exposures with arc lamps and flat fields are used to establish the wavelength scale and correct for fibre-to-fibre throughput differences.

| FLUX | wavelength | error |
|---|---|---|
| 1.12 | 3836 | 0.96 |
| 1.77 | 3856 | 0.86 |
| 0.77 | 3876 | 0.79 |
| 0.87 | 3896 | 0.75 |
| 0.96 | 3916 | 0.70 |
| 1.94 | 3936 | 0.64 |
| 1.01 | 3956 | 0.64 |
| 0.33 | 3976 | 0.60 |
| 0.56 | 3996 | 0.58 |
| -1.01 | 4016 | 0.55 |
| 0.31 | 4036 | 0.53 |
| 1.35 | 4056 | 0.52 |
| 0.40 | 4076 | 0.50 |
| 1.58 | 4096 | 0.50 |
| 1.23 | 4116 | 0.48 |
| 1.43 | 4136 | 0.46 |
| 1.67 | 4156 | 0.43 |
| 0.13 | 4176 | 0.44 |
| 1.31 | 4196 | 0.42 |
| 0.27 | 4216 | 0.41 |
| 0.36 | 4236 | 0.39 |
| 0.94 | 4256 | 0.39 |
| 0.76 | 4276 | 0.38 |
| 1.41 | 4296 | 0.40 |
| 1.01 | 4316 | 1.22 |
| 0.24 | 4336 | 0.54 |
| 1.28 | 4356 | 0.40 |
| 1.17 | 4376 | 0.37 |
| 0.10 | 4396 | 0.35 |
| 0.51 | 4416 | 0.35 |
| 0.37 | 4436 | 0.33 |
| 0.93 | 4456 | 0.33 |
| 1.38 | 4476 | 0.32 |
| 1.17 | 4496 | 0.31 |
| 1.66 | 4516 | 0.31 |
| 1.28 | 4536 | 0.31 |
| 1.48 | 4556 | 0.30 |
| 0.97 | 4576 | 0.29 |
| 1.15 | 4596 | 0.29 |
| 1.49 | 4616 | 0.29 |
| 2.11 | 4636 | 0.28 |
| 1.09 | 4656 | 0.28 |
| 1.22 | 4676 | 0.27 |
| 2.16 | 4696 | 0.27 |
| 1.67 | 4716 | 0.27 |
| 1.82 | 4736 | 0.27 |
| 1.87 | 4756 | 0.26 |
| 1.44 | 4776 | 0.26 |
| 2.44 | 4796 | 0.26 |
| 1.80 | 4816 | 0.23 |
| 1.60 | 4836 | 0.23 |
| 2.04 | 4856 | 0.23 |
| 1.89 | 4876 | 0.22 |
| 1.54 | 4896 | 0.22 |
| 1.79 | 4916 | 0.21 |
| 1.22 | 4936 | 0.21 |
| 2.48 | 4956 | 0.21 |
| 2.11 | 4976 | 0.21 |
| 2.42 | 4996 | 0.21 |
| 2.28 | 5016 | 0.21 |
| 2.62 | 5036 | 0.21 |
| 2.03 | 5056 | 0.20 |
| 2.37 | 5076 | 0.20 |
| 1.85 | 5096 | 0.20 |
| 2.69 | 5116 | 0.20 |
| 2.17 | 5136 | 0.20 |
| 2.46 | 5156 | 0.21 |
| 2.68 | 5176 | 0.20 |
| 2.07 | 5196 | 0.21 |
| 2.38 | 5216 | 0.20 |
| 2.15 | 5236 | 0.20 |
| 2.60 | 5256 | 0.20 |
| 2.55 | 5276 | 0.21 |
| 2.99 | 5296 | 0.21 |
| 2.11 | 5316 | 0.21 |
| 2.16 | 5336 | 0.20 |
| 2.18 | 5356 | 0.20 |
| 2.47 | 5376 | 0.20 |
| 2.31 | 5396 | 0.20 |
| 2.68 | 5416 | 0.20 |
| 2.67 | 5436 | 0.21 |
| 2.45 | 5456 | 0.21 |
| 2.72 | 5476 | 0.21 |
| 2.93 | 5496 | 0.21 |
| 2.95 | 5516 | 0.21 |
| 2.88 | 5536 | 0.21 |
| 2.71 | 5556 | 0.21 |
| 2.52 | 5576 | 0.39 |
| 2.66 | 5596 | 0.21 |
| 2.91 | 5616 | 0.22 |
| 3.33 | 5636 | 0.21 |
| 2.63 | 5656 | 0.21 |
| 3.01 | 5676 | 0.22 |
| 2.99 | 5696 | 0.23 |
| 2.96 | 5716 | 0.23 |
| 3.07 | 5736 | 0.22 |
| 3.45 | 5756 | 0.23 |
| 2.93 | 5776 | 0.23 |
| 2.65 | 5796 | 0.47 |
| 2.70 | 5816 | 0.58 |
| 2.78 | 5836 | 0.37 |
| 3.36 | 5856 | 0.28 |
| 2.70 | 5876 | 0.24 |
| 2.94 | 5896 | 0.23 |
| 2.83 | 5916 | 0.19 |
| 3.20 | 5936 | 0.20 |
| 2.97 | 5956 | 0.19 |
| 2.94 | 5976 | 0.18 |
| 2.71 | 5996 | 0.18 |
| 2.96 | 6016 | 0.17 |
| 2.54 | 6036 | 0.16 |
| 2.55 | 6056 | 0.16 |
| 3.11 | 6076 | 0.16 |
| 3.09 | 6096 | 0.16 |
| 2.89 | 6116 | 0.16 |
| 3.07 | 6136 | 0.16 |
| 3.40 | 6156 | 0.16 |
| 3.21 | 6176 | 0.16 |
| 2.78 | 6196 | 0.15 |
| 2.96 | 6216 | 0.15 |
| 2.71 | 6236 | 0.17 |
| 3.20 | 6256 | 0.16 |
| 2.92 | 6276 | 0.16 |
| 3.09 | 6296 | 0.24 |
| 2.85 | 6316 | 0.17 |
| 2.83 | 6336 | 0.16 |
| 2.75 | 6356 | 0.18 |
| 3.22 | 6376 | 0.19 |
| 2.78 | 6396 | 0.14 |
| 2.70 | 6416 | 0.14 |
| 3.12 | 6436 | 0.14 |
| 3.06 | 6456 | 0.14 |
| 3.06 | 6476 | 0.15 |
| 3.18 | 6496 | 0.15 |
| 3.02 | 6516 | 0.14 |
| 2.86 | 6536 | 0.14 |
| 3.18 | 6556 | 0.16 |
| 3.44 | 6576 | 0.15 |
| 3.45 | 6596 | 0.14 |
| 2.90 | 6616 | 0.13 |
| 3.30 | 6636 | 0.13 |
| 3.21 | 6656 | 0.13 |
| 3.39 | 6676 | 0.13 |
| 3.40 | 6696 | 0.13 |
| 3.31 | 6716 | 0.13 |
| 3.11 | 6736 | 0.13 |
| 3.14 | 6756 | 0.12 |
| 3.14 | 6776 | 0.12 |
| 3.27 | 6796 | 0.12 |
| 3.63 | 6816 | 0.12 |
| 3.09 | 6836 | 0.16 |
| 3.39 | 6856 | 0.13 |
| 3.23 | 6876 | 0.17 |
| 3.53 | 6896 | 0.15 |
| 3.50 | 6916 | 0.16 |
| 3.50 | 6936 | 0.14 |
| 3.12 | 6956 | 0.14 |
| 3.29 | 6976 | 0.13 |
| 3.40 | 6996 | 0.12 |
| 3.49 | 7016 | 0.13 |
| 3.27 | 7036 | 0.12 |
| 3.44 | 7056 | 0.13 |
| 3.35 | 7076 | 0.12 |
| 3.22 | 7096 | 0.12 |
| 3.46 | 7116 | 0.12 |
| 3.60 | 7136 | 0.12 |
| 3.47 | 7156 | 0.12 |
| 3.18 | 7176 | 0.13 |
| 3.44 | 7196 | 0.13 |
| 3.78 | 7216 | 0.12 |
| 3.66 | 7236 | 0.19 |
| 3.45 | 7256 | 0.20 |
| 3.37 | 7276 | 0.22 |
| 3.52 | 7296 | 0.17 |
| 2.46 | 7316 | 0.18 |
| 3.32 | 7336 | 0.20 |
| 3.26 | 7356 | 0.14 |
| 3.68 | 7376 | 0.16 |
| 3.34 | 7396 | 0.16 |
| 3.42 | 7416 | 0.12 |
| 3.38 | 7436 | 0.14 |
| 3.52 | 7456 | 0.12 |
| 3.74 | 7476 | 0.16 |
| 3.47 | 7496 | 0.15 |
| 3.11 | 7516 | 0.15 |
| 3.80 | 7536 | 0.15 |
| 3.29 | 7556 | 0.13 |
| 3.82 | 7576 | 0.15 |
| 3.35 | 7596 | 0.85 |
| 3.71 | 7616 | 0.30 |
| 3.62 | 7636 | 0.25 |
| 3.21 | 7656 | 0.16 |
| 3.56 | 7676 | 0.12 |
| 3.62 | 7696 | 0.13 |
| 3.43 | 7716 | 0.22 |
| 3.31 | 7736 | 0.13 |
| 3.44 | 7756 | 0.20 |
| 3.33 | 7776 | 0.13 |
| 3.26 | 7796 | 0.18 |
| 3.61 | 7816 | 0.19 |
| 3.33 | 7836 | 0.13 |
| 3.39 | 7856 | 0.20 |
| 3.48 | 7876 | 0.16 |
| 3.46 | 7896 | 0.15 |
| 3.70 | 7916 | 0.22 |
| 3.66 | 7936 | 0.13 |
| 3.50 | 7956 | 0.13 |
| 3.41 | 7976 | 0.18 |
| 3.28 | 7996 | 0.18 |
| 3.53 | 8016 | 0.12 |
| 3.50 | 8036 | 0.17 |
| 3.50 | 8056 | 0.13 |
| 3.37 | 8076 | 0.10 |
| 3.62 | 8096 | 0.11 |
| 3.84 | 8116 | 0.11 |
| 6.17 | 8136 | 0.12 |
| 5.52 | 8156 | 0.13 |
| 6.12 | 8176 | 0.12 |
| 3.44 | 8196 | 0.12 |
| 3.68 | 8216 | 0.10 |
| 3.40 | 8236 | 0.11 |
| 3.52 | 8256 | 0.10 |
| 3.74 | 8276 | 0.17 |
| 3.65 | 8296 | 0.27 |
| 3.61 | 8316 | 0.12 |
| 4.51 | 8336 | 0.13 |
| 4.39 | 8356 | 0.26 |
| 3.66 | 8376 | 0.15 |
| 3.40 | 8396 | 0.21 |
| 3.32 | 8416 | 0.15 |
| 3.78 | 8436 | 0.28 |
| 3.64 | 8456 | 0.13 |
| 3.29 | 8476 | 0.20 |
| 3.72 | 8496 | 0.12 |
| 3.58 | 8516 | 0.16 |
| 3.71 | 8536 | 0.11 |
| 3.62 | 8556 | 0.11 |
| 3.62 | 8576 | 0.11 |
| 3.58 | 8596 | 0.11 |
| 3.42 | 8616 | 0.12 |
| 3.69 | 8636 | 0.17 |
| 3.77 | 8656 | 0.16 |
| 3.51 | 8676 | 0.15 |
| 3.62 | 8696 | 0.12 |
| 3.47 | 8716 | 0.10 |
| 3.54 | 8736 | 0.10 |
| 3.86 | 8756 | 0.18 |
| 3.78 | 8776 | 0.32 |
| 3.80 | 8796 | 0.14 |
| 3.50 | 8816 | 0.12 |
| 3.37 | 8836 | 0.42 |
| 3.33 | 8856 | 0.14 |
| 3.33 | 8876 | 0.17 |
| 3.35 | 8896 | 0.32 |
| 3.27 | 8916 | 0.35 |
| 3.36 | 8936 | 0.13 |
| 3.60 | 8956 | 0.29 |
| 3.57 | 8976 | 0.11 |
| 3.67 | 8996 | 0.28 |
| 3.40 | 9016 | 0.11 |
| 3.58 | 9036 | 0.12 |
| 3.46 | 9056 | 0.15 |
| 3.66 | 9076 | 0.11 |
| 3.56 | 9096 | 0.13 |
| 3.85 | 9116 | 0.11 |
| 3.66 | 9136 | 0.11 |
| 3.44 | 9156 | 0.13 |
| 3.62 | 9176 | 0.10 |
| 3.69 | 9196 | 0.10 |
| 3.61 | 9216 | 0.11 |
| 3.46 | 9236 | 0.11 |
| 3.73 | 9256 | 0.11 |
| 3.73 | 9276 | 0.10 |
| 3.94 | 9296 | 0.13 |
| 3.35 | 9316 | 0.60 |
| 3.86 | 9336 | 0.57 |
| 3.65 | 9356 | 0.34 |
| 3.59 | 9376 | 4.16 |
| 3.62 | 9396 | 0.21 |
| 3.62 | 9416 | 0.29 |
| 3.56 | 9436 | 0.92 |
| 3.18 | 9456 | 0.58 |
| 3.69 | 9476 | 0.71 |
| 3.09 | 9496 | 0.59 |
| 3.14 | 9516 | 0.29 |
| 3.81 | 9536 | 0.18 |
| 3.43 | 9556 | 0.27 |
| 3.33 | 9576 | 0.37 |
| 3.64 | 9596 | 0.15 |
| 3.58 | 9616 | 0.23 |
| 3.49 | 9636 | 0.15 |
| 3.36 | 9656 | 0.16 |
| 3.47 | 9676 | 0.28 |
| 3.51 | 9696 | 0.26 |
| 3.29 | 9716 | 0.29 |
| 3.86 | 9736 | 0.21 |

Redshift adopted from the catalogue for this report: 0.24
